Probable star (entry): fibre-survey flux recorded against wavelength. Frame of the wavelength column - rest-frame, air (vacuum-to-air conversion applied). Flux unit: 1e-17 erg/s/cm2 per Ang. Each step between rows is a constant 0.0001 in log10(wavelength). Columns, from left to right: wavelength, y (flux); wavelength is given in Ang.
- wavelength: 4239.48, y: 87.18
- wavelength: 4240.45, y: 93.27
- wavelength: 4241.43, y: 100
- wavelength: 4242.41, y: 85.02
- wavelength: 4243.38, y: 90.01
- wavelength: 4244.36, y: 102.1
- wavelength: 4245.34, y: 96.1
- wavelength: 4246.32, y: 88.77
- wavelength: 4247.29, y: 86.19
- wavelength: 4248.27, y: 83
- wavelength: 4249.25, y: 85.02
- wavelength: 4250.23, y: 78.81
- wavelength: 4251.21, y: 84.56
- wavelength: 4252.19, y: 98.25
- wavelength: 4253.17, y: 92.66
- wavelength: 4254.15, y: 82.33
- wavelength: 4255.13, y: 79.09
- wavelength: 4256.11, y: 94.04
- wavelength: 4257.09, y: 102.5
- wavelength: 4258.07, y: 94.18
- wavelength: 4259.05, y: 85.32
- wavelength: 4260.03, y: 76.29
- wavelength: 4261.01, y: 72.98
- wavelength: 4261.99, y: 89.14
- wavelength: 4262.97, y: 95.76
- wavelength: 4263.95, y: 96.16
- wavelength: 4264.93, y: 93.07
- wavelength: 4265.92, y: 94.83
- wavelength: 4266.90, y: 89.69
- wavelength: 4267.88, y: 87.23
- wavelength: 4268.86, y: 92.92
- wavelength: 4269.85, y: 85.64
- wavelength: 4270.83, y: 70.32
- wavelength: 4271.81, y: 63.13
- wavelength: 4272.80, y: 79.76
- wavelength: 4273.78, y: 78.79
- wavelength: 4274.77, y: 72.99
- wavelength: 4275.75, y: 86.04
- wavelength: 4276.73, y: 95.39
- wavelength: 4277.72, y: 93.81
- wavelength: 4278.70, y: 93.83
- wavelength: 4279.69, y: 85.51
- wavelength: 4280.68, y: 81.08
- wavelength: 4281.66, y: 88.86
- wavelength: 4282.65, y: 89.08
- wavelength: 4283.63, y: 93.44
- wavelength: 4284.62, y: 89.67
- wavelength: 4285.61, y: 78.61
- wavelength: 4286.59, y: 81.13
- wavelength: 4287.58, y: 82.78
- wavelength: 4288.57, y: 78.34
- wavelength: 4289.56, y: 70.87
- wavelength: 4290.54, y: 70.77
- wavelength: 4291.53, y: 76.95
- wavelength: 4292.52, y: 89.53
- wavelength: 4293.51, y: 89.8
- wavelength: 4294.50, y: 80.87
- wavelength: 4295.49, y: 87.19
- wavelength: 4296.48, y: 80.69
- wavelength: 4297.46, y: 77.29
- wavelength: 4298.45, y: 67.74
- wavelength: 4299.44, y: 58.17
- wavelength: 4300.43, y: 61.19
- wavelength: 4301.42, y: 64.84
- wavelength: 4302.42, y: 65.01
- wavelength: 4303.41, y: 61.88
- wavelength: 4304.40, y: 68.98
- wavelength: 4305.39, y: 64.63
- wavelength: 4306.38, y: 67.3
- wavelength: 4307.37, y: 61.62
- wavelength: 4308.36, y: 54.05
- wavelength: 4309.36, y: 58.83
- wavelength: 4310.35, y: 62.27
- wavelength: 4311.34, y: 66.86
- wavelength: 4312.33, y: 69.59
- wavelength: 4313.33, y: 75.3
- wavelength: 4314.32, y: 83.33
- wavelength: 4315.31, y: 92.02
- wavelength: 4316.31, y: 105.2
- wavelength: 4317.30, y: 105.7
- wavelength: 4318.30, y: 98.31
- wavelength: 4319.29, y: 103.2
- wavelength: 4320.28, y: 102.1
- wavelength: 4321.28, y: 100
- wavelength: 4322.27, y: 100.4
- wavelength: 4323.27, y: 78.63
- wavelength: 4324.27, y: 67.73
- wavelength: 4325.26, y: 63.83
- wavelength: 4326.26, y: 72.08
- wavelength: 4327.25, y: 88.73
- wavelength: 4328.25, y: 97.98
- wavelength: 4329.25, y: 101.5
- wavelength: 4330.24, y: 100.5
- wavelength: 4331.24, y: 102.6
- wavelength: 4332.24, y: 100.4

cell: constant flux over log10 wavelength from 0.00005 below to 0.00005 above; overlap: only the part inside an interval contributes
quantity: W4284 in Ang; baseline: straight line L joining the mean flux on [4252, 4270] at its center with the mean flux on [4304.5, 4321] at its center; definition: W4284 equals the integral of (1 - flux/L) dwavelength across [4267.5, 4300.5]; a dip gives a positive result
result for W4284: 1.4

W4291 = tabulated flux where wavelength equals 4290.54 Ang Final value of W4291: 70.77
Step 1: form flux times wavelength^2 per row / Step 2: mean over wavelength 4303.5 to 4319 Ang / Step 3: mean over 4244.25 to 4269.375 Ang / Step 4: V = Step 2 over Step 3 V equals 0.87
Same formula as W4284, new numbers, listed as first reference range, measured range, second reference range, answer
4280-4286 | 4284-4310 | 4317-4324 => 5.1 Ang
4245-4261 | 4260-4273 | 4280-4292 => 0.0 Ang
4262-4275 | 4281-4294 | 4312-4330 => 0.5 Ang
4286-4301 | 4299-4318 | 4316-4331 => 3.1 Ang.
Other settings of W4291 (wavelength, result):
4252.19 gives 98.25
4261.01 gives 72.98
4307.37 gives 61.62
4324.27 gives 67.73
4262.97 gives 95.76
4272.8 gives 79.76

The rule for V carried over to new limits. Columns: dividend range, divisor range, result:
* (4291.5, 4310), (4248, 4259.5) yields 0.81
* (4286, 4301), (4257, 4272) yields 0.90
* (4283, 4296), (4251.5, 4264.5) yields 0.94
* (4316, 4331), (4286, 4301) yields 1.22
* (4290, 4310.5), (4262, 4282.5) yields 0.82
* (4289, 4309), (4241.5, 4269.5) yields 0.81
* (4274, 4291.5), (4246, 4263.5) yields 0.98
